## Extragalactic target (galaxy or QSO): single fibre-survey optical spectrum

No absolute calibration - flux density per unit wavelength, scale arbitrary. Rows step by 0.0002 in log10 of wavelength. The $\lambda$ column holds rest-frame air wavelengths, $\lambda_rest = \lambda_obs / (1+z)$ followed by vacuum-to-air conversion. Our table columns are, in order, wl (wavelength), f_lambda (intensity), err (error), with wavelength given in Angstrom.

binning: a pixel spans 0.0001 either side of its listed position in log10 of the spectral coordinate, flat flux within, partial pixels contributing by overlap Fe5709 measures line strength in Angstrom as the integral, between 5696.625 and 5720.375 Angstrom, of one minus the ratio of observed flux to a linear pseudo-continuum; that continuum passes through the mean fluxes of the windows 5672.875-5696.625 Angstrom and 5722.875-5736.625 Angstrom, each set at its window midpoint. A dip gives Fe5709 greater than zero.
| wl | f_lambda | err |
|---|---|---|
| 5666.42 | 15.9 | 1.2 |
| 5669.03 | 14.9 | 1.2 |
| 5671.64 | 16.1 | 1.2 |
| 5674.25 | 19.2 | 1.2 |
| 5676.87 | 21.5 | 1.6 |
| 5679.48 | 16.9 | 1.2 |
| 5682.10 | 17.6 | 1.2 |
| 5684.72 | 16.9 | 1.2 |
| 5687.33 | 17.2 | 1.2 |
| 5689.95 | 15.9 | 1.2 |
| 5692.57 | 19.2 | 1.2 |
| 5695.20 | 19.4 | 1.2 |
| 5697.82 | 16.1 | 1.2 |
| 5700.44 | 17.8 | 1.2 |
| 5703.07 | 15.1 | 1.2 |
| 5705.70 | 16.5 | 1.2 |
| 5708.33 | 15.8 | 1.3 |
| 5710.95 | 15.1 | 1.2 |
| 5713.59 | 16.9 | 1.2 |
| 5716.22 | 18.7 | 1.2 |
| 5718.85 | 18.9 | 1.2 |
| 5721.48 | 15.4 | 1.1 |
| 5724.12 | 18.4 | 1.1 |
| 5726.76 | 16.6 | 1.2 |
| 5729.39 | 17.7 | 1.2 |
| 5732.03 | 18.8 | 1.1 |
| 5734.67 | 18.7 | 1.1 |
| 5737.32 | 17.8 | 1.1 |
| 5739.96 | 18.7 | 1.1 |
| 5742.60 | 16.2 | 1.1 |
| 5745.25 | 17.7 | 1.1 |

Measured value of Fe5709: 1.8 Angstrom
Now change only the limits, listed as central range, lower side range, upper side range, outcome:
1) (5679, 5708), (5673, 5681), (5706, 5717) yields 1.2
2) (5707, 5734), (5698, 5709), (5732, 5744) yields -0.2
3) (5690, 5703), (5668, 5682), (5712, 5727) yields 0.0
